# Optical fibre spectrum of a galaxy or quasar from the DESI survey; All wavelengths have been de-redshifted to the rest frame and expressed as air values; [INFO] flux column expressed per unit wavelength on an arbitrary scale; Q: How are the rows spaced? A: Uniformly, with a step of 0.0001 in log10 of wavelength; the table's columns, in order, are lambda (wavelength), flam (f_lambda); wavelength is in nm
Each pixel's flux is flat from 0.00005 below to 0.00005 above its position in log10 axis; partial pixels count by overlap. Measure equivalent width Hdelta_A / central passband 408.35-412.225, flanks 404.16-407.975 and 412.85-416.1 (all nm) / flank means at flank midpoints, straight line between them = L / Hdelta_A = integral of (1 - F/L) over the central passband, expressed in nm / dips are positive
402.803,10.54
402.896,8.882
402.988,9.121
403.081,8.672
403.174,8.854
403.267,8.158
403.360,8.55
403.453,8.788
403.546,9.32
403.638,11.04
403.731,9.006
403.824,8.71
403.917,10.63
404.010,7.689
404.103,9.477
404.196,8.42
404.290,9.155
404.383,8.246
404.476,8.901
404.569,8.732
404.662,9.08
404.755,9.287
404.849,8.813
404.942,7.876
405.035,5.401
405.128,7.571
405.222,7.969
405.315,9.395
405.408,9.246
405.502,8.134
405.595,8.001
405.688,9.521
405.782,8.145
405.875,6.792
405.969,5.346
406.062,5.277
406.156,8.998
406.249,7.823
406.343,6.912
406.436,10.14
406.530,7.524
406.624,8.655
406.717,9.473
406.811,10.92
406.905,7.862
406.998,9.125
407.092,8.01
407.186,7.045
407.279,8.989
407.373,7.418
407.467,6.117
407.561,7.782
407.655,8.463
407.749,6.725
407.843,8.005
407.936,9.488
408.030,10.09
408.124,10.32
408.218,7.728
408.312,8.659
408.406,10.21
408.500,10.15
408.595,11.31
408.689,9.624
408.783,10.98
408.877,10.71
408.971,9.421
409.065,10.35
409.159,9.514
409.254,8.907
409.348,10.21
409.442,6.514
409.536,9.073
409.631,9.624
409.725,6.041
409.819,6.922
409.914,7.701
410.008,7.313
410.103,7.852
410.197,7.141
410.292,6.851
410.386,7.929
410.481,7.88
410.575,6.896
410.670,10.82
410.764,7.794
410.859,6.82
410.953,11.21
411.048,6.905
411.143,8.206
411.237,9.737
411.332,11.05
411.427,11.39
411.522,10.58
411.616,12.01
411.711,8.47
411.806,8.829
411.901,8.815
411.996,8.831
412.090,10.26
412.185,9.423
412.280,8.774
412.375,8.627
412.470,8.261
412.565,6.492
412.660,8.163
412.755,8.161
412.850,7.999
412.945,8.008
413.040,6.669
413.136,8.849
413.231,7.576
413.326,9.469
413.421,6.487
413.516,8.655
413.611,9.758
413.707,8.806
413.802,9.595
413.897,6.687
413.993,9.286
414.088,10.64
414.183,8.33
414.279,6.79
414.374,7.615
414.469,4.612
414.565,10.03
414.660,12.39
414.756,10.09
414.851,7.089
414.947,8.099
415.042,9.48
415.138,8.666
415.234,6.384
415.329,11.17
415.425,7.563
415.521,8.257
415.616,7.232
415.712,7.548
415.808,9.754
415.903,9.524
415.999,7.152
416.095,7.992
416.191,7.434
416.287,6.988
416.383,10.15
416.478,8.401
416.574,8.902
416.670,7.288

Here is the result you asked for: -0.35 nm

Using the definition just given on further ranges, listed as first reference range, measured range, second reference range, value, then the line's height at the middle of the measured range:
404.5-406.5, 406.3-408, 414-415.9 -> -0.03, 8.12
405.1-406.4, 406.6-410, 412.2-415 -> -0.35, 7.99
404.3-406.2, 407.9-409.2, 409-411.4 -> -0.25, 8.29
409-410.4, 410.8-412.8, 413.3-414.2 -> -0.15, 8.47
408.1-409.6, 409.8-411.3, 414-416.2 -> 0.20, 9.28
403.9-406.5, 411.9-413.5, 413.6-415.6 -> 0.04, 8.52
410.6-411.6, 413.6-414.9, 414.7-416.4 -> 0.00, 8.68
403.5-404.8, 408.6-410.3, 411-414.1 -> 0.04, 8.93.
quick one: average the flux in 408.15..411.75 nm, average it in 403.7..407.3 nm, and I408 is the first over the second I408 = 1.07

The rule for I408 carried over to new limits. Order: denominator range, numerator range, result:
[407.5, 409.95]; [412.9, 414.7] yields 0.93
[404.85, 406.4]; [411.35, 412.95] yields 1.18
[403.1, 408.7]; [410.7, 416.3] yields 1.01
